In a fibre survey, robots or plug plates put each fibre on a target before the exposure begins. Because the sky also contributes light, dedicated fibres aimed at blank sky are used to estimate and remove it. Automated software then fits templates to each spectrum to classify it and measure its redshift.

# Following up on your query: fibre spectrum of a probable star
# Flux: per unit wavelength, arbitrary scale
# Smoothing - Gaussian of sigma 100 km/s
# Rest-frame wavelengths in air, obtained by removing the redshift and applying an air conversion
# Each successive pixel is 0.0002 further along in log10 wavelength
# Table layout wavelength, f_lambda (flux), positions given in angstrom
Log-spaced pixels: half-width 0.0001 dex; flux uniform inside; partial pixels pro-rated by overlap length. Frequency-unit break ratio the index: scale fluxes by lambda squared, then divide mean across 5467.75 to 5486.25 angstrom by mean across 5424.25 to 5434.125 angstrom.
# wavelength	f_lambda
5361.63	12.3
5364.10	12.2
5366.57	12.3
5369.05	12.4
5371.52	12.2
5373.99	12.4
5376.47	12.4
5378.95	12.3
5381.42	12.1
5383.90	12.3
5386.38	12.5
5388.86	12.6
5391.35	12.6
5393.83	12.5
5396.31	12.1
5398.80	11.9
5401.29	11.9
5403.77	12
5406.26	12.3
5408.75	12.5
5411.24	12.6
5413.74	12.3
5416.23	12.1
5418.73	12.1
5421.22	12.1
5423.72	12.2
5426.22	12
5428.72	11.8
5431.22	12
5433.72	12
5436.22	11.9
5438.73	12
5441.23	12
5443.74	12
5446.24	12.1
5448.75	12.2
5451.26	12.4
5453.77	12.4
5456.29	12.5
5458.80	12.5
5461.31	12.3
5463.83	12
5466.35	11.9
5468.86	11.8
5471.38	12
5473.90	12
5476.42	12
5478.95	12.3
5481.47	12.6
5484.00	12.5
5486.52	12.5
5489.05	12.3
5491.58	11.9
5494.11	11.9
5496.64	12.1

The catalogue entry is 1.04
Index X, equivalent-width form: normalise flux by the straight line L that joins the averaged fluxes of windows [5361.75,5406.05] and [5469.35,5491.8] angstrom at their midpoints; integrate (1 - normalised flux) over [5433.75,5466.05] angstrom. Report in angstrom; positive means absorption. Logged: 0.18 angstrom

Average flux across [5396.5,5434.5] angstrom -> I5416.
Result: 12.1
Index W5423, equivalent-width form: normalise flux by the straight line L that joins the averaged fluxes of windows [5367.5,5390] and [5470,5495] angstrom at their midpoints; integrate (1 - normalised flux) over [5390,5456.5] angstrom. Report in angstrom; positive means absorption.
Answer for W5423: 0.68 angstrom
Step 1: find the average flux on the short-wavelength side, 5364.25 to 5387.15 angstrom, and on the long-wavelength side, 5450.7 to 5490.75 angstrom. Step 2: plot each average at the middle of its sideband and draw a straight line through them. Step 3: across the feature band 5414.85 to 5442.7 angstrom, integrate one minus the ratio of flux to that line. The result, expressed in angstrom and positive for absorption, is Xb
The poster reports 0.6 angstrom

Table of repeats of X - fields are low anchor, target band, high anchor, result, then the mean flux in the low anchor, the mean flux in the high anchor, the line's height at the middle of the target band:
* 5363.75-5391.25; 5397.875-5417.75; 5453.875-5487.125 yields 0.17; 12.3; 12.2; 12.3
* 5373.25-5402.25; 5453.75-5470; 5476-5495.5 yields 0.10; 12.3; 12.3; 12.3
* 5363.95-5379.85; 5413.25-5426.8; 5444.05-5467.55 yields 0.16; 12.3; 12.2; 12.3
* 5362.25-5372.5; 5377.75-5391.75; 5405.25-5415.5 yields -0.07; 12.3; 12.4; 12.3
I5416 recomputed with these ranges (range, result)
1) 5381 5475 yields 12.2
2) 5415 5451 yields 12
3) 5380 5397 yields 12.4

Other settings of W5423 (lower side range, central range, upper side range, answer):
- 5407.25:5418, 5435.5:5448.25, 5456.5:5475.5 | 0.2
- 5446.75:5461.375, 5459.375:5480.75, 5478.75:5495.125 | 0.5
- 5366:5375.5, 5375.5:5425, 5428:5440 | -0.5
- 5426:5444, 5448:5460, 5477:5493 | -0.3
